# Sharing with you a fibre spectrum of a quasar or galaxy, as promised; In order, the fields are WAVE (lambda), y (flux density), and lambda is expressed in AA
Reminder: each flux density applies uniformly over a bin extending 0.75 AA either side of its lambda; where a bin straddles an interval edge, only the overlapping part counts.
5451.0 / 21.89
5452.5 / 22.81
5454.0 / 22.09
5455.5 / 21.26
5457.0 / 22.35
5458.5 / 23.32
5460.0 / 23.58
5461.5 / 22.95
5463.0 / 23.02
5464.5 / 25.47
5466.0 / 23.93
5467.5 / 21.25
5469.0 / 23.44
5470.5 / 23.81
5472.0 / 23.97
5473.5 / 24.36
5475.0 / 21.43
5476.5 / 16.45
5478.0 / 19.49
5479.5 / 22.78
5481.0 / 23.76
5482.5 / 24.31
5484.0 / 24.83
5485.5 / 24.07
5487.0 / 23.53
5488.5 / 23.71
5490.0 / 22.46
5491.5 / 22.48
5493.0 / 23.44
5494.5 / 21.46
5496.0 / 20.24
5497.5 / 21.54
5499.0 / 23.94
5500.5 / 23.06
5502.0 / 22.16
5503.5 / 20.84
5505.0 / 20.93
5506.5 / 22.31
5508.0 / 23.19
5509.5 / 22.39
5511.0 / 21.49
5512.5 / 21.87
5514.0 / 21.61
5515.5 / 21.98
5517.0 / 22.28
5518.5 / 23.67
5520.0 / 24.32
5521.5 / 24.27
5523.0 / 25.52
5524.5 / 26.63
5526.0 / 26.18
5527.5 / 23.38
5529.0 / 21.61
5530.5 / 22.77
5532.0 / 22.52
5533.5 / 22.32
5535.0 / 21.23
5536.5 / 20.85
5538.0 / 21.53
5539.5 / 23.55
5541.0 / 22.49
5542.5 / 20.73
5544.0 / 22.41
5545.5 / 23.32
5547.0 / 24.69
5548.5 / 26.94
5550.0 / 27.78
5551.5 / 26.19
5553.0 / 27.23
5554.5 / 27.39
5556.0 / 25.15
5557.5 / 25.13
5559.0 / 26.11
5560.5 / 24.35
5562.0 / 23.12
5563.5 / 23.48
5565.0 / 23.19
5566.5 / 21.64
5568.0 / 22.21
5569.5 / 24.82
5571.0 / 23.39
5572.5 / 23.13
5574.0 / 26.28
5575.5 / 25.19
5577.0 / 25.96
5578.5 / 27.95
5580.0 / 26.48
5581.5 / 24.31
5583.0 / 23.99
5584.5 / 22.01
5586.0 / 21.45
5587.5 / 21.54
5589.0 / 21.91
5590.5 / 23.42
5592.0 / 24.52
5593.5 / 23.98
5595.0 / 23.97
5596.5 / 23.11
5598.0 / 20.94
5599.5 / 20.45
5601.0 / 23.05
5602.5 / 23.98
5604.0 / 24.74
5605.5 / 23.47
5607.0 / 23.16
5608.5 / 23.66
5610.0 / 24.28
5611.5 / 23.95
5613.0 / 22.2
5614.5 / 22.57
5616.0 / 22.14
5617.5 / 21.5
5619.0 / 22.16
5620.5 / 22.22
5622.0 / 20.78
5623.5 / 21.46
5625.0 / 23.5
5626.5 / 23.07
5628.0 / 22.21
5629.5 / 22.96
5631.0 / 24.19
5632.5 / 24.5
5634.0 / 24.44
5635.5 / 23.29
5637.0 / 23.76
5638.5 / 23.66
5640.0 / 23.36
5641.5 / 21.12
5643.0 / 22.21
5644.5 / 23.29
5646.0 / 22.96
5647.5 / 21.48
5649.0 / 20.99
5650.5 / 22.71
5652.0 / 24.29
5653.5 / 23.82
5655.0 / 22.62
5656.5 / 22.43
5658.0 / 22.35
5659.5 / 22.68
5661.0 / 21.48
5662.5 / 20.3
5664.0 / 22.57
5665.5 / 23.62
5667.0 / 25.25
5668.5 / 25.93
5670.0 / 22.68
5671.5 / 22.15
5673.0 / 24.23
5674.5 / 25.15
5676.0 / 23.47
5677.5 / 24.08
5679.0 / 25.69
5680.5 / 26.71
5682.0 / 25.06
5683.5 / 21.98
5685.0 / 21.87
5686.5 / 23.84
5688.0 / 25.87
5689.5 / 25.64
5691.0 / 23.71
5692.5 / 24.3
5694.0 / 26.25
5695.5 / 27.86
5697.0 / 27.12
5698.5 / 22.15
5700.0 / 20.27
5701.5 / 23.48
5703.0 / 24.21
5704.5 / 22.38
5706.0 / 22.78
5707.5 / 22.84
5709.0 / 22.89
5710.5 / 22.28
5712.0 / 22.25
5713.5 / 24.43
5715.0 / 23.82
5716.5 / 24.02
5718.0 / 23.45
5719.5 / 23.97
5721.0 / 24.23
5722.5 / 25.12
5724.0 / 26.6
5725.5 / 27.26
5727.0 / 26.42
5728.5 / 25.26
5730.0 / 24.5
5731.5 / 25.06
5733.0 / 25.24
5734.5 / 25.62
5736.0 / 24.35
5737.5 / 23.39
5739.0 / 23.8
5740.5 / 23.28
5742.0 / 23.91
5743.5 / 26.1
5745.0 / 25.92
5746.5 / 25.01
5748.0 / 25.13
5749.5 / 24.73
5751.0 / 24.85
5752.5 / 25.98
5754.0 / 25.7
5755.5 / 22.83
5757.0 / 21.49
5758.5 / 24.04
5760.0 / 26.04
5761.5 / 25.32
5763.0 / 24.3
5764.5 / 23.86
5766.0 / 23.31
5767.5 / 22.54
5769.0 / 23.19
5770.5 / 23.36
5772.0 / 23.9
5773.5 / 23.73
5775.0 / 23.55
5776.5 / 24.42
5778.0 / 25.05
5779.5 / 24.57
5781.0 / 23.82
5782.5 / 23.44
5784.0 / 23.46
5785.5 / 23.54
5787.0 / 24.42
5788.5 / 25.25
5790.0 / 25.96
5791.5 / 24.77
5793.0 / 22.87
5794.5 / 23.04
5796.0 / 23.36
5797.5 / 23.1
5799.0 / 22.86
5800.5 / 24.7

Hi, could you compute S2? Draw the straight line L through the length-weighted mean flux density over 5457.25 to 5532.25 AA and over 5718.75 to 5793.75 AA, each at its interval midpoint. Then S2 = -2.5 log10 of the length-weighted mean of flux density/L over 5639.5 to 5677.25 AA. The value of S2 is 0.044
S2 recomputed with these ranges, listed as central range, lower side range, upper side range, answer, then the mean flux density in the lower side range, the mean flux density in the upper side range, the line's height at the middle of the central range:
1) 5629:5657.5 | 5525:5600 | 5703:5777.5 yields 0.04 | 23.8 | 24.3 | 24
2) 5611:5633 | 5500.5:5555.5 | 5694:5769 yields 0.06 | 23.4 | 24.3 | 23.8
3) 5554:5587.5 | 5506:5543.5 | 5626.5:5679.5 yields -0.06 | 22.8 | 23.2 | 23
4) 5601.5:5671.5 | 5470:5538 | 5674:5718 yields 0.03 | 22.7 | 24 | 23.6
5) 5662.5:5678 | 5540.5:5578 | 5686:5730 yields 0.03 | 24.5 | 24.3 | 24.4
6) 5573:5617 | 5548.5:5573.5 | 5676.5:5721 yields 0.04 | 24.7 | 24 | 24.5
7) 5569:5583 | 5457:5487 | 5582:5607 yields -0.10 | 23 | 22.9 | 22.9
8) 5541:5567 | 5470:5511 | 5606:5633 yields -0.09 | 22.5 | 22.8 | 22.6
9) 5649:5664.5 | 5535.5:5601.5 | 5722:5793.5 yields 0.08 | 23.9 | 24.5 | 24.2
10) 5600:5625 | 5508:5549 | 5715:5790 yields 0.03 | 23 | 24.5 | 23.6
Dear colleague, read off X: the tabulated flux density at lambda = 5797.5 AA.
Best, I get 23.1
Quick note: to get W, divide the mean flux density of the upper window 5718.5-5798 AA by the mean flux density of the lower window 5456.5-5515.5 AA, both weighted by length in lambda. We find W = 1.1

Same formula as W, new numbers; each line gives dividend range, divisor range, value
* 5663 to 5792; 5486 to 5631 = 1.04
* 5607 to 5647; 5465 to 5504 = 1.01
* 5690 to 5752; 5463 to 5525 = 1.07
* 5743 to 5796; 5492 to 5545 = 1.07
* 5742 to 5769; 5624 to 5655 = 1.06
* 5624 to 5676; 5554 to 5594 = 0.96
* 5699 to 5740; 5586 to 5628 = 1.06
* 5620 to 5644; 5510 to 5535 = 0.99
